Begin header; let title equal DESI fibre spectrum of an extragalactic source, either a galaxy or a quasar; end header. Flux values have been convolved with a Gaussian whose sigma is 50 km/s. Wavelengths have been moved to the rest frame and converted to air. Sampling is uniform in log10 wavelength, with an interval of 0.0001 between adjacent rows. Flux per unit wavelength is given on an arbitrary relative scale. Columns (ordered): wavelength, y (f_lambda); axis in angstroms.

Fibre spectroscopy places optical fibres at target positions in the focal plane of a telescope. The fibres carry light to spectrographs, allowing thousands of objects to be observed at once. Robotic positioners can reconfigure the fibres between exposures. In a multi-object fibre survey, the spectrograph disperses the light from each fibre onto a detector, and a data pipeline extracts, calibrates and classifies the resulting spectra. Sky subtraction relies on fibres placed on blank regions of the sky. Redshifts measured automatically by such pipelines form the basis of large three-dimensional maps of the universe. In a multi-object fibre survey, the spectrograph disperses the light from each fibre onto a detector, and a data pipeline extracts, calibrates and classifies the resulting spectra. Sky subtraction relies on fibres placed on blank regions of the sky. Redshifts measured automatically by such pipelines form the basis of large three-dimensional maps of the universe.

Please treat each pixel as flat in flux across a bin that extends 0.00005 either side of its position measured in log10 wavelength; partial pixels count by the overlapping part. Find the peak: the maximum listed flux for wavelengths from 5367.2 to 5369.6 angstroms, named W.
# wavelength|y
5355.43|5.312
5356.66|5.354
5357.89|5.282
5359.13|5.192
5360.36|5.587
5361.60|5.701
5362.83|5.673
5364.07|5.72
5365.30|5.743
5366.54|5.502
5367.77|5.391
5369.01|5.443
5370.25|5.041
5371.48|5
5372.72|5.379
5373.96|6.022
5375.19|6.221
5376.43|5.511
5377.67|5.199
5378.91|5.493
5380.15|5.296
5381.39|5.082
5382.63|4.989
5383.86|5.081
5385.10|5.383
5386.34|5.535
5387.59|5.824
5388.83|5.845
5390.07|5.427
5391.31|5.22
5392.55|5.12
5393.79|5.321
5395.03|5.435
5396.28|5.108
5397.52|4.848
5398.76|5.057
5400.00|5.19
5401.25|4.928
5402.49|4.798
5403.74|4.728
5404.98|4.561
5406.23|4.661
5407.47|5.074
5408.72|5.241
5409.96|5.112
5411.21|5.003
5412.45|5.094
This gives 5.443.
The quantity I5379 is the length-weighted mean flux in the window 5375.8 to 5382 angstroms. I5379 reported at 5.31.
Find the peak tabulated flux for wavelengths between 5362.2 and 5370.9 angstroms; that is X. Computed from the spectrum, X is 5.743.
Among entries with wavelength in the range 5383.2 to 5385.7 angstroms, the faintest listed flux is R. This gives 5.081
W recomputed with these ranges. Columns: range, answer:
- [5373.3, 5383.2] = 6.221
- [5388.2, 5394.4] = 5.845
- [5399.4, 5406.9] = 5.19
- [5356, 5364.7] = 5.72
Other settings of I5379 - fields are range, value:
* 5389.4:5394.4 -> 5.28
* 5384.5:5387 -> 5.44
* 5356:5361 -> 5.35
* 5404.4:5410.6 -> 4.93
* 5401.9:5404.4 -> 4.76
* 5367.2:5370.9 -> 5.29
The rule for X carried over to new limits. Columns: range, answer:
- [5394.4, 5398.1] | 5.435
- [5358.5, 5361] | 5.587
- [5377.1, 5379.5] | 5.493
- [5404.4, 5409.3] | 5.241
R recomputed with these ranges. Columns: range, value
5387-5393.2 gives 5.12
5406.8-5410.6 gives 5.074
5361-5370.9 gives 5.041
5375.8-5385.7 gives 4.989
